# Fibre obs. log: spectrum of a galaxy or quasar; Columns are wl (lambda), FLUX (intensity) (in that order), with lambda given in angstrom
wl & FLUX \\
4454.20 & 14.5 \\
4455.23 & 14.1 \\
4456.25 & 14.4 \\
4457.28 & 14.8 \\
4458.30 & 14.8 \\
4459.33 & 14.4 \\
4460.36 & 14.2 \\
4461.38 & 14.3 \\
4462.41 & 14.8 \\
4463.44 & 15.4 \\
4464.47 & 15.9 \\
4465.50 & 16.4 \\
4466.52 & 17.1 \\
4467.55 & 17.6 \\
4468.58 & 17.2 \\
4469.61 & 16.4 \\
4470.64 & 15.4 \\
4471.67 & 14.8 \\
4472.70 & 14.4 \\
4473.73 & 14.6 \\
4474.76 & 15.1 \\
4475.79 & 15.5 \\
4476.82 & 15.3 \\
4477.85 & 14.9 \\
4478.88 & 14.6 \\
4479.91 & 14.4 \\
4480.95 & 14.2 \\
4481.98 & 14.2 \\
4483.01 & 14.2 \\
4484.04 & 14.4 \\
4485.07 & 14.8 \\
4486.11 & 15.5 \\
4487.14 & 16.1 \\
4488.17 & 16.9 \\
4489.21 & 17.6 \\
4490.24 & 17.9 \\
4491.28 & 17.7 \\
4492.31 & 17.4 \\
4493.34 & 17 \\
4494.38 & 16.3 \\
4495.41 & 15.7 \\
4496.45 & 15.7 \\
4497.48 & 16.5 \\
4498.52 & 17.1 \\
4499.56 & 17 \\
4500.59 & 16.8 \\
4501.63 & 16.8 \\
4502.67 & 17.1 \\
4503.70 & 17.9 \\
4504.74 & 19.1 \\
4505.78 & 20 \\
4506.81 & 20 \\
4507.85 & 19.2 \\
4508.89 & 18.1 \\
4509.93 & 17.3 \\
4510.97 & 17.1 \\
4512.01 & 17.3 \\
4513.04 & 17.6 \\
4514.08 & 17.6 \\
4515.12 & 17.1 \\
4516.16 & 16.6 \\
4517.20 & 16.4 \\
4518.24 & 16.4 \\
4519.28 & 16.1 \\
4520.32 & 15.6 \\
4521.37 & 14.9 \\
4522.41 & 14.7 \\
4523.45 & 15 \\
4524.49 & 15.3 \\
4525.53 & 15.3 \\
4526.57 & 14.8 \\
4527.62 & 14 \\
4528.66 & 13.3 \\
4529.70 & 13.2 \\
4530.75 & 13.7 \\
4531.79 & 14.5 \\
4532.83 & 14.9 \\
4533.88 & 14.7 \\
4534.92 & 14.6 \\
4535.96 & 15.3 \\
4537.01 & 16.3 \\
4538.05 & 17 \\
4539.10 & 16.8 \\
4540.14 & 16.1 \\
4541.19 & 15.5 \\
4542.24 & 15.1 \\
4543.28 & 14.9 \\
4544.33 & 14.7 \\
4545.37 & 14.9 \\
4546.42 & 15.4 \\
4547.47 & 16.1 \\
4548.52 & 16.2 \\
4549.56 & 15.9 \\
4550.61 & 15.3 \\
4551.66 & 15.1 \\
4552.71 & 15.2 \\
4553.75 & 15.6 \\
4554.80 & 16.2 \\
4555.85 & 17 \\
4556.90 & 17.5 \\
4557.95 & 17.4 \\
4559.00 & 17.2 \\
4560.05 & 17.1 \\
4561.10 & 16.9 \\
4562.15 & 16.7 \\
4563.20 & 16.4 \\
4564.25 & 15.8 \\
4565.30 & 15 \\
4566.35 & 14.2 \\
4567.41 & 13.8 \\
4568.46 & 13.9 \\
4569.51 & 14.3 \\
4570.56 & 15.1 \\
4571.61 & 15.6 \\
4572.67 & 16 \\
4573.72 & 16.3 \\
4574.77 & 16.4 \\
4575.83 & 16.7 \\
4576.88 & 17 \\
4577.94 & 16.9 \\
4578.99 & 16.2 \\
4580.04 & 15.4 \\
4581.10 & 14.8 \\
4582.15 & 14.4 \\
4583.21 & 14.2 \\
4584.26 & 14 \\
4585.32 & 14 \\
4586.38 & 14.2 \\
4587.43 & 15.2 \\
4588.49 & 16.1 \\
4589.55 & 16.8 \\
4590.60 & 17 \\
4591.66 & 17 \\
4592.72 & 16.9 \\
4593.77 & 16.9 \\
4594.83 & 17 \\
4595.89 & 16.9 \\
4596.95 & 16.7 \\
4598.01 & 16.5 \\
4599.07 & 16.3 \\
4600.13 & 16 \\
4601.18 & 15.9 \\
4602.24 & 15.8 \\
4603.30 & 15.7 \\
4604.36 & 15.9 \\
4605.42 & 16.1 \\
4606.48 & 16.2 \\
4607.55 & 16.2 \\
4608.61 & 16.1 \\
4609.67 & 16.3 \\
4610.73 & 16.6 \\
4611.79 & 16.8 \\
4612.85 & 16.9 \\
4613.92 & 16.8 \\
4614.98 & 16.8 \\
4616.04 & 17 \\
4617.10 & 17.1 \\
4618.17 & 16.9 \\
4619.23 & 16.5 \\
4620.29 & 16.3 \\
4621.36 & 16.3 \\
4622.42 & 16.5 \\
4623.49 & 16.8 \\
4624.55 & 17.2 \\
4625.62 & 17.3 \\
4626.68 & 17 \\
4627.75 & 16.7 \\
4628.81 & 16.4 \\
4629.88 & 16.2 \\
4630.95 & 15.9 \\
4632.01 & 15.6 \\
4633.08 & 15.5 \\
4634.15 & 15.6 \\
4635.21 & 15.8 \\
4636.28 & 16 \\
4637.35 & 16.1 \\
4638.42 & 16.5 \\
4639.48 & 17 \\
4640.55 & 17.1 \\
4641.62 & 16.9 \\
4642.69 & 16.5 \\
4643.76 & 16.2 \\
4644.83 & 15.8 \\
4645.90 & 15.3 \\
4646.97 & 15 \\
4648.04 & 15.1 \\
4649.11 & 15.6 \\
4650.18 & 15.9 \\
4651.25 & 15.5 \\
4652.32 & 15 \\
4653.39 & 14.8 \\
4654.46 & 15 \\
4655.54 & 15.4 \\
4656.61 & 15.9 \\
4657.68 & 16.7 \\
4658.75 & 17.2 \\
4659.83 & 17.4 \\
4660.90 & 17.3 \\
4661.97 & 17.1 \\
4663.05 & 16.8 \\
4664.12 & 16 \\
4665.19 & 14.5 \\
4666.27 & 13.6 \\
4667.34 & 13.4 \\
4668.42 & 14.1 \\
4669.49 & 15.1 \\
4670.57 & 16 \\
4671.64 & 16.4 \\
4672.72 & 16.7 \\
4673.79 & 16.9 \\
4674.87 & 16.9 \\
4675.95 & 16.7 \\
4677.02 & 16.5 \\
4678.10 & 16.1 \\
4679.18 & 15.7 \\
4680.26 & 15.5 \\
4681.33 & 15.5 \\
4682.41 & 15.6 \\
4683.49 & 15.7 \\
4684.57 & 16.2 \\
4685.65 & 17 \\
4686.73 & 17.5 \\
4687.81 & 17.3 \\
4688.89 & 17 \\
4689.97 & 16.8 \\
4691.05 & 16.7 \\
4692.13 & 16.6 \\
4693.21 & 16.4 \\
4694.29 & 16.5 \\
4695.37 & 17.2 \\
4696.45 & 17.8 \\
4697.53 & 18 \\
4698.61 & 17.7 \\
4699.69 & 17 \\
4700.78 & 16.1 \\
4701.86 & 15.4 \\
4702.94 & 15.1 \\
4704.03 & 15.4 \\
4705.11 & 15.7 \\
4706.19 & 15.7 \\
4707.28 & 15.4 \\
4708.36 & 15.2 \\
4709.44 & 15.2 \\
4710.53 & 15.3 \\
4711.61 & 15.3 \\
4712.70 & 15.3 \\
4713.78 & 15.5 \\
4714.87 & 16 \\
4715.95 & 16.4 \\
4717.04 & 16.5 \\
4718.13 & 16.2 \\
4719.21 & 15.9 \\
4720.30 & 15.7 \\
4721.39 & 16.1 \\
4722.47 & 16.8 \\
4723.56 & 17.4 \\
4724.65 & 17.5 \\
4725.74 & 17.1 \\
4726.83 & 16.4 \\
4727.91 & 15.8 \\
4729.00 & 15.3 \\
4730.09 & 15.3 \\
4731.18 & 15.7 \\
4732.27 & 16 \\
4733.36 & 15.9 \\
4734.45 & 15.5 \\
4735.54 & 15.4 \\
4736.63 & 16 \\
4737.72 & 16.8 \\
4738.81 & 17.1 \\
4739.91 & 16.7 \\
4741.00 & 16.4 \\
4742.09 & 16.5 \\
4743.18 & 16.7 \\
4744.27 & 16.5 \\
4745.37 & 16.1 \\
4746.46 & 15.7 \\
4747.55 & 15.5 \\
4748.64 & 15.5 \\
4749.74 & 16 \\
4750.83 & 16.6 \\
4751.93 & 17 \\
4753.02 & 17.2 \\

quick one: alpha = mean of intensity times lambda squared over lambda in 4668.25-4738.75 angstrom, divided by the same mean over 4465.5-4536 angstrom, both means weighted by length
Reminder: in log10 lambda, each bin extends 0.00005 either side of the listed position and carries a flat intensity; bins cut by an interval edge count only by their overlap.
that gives 1.1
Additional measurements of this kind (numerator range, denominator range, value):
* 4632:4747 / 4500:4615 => 1.06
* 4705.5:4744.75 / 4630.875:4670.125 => 1.05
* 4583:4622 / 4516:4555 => 1.09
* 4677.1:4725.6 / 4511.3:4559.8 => 1.11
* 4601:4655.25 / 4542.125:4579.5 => 1.05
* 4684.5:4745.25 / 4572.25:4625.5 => 1.05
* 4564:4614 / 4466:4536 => 1.03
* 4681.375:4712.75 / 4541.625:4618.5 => 1.07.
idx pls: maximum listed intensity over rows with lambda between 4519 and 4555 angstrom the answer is 17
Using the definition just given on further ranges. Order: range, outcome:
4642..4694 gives 17.5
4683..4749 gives 18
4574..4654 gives 17.3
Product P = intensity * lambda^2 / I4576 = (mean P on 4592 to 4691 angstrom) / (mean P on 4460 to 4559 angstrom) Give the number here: 1.1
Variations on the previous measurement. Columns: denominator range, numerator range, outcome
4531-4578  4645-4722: 1.08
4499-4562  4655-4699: 1.08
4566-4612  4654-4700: 1.07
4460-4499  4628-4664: 1.10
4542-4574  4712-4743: 1.11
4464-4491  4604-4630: 1.13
